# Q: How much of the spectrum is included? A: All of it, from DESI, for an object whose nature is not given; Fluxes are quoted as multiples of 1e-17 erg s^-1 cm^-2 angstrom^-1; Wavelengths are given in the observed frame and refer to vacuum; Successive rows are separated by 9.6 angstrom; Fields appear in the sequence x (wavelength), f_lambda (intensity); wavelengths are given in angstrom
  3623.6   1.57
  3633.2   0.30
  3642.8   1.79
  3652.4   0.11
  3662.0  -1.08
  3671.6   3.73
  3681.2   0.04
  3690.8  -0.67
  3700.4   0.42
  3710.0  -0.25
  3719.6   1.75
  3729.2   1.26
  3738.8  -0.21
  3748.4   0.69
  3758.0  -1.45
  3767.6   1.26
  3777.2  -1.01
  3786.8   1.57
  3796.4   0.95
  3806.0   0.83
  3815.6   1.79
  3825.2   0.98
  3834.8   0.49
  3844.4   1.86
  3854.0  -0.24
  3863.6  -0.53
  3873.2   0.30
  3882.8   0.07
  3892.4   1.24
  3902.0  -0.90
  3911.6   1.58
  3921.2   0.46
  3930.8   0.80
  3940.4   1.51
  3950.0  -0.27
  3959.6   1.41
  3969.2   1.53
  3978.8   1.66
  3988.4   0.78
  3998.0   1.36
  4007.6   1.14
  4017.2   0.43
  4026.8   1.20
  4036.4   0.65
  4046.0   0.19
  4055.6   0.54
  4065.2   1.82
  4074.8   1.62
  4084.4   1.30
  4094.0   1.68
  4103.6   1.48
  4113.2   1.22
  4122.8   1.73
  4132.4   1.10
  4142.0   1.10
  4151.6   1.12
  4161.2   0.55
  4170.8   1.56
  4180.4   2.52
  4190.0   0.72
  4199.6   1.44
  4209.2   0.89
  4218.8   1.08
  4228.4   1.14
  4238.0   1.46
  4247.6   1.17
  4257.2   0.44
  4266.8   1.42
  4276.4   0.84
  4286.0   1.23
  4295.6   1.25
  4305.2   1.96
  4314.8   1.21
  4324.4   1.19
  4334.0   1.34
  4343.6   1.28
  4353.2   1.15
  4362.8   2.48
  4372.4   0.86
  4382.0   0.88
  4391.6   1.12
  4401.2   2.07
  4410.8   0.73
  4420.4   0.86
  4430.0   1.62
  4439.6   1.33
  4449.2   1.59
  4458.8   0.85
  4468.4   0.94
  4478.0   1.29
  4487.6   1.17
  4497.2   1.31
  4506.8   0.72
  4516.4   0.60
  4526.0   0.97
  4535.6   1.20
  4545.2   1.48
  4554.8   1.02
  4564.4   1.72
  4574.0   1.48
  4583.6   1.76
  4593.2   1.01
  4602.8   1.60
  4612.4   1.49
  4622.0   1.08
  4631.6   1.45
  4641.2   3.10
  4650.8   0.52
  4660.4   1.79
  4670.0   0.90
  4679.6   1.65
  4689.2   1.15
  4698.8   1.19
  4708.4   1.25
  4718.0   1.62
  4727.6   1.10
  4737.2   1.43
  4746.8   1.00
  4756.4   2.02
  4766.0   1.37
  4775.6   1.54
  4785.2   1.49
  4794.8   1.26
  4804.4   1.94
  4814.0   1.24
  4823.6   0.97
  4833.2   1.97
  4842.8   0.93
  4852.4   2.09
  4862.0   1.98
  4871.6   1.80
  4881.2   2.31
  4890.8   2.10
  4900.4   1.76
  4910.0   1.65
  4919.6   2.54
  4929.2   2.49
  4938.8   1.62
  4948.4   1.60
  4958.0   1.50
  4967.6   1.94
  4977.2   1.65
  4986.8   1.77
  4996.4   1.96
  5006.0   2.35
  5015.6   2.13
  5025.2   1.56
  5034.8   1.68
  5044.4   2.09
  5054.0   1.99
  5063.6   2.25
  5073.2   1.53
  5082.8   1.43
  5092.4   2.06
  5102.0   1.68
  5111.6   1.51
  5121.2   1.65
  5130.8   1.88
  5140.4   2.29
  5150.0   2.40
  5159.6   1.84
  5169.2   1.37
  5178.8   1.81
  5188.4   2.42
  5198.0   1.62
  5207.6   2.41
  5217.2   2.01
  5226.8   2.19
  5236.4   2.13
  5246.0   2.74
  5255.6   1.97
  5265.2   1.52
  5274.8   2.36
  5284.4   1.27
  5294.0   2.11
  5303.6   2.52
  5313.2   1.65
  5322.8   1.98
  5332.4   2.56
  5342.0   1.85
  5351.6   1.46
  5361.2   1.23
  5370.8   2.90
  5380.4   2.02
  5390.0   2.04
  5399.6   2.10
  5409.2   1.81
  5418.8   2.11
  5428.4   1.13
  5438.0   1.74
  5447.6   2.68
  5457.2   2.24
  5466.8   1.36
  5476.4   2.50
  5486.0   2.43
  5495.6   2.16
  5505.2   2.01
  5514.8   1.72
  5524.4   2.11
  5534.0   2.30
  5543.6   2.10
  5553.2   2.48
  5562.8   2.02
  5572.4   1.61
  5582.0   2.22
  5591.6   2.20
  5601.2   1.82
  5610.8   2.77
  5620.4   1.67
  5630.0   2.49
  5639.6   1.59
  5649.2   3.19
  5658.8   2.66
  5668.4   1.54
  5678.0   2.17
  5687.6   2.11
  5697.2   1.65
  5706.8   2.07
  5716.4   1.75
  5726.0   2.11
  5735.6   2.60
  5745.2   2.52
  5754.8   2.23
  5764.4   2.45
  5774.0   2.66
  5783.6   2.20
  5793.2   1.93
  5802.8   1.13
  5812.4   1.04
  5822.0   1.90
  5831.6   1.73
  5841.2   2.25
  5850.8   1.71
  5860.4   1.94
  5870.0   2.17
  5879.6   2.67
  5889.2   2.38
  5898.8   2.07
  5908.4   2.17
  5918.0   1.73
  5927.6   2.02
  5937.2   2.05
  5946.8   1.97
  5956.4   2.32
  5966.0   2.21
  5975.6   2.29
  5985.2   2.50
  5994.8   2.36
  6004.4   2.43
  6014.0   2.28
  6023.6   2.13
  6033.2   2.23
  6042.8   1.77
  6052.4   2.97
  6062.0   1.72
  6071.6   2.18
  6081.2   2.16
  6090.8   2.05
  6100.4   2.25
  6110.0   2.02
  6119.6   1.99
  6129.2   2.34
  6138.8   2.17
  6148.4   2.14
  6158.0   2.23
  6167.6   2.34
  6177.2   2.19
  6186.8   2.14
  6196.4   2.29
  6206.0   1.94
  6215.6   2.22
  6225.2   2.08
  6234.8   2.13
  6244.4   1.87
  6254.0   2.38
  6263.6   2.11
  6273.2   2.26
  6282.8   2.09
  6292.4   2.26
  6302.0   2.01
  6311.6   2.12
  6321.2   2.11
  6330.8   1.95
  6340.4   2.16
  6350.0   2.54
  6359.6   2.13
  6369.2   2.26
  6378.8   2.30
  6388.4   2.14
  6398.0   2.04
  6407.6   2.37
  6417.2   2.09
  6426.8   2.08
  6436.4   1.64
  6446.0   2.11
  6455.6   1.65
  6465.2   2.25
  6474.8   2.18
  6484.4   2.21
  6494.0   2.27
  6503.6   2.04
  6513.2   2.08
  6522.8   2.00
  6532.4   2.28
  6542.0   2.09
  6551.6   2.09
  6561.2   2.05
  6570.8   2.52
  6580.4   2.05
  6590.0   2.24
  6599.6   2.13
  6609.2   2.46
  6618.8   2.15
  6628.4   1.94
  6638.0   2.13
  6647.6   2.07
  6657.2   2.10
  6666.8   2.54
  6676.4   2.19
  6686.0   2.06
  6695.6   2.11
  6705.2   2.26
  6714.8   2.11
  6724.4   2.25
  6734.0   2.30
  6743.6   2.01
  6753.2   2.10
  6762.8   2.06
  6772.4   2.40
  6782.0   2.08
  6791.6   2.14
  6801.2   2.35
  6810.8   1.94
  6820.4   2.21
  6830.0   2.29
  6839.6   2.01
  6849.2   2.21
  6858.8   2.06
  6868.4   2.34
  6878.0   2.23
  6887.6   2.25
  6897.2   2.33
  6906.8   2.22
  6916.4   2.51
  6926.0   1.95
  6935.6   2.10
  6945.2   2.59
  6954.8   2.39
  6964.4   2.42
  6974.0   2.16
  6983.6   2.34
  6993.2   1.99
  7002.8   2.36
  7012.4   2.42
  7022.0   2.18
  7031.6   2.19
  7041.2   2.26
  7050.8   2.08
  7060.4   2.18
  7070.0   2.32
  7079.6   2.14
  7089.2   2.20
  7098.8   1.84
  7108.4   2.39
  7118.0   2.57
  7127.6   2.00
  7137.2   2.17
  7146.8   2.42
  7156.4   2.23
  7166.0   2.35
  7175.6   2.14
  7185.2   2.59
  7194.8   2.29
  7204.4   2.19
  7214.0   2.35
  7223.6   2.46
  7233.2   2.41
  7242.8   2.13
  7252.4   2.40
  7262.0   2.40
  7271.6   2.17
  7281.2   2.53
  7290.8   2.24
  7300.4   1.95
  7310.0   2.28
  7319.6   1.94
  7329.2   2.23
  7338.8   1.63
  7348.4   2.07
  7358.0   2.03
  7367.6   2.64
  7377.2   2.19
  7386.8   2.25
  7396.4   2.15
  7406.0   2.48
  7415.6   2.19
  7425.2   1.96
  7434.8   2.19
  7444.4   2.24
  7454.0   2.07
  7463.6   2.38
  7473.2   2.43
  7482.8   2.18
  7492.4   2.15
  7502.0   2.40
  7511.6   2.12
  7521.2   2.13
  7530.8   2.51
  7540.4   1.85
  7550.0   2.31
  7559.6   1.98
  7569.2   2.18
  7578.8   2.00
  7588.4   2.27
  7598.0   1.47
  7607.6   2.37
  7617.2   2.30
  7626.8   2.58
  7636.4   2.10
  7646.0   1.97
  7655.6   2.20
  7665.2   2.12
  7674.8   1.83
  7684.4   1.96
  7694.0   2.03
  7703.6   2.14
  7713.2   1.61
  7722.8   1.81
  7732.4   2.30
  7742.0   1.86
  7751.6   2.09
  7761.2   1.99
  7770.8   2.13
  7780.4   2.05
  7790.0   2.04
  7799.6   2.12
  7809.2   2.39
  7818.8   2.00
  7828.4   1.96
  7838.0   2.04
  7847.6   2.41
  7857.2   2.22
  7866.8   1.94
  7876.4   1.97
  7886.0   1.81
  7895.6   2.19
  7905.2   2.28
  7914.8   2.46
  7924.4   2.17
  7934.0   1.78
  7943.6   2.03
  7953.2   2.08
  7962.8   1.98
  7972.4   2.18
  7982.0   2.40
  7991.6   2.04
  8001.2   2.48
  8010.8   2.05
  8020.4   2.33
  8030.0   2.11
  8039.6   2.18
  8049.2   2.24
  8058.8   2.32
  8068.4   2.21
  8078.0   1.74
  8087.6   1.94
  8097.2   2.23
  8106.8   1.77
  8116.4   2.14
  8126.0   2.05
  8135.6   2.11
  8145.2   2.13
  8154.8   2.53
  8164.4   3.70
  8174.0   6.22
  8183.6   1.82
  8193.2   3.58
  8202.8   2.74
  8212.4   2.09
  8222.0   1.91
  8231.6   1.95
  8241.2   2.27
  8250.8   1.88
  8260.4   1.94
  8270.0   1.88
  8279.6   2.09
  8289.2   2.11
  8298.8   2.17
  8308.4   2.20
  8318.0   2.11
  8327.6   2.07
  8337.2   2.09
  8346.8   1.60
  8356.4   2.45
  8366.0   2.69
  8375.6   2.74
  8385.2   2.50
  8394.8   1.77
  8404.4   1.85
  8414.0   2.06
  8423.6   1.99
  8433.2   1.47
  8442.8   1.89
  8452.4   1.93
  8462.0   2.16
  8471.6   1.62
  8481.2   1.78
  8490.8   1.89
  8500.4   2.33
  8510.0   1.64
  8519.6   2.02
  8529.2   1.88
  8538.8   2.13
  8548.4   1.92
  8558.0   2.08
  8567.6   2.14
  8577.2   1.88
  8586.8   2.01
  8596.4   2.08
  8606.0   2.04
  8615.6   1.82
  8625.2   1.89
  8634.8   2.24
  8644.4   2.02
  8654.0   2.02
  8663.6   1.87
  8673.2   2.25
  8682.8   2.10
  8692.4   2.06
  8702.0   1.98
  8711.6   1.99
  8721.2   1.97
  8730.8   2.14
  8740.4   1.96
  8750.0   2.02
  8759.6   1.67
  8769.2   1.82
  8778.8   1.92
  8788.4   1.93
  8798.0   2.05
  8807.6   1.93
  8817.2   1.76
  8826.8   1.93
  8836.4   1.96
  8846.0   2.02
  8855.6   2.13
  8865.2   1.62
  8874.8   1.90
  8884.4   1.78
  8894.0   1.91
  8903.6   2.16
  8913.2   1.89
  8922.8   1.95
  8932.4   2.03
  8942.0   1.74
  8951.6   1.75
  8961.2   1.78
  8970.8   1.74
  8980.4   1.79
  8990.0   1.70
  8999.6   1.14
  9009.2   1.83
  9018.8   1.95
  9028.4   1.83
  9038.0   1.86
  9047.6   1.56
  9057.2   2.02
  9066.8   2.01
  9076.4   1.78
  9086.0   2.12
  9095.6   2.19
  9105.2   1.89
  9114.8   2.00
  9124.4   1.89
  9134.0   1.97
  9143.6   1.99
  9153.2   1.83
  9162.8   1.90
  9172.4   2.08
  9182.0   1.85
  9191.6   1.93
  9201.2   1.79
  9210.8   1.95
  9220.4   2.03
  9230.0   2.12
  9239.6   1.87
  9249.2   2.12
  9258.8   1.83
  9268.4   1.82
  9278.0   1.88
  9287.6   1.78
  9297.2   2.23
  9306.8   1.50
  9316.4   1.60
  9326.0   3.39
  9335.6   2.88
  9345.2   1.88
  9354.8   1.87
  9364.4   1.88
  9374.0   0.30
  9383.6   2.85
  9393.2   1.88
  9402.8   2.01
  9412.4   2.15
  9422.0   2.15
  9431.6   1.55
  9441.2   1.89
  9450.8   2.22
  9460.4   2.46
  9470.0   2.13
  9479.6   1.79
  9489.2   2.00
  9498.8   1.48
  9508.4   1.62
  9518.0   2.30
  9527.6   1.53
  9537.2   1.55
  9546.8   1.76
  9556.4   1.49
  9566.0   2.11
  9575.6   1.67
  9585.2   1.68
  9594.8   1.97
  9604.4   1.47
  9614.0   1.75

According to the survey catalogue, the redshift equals 0.24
